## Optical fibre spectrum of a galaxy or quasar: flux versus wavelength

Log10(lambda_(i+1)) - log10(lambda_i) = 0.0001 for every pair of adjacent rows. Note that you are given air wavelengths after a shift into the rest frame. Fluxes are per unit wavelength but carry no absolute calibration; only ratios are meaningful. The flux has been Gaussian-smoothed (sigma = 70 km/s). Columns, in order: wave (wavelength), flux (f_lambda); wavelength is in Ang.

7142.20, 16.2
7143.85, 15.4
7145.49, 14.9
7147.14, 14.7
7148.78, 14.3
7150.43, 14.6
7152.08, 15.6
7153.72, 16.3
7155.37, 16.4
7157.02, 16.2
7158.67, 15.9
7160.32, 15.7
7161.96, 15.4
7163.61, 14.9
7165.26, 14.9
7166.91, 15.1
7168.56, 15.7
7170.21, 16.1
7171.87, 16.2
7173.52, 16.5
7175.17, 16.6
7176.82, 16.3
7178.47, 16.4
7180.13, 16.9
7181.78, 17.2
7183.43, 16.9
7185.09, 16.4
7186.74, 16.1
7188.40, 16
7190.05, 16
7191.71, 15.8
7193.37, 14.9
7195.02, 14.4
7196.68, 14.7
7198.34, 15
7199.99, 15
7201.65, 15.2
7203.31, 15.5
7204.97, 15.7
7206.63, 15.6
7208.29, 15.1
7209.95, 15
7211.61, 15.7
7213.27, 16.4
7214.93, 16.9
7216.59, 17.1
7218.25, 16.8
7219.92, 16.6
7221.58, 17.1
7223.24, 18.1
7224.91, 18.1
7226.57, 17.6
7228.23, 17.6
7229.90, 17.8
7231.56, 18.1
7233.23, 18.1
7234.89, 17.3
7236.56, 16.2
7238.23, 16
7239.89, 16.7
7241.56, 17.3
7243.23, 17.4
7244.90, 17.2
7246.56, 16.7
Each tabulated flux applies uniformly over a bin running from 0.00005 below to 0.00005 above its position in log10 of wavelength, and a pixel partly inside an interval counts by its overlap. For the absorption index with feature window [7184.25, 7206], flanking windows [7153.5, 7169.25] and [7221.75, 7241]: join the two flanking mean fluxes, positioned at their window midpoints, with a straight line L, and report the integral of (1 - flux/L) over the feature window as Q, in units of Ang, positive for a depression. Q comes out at 1.4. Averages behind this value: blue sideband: 15.6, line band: 15.4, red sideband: 17.4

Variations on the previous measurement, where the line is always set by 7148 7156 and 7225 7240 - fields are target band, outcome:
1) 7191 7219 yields 1.88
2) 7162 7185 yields -0.26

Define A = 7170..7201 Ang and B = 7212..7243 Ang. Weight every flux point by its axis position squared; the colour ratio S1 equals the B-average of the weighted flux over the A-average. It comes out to 1.1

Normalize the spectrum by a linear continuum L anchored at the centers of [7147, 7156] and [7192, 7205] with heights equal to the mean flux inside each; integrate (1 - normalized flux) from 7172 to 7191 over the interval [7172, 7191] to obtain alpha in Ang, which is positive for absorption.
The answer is -1.7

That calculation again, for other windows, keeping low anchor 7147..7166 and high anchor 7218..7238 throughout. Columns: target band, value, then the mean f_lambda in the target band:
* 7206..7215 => 0.66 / 15.7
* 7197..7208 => 0.94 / 15.3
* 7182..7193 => 0.06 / 16.2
